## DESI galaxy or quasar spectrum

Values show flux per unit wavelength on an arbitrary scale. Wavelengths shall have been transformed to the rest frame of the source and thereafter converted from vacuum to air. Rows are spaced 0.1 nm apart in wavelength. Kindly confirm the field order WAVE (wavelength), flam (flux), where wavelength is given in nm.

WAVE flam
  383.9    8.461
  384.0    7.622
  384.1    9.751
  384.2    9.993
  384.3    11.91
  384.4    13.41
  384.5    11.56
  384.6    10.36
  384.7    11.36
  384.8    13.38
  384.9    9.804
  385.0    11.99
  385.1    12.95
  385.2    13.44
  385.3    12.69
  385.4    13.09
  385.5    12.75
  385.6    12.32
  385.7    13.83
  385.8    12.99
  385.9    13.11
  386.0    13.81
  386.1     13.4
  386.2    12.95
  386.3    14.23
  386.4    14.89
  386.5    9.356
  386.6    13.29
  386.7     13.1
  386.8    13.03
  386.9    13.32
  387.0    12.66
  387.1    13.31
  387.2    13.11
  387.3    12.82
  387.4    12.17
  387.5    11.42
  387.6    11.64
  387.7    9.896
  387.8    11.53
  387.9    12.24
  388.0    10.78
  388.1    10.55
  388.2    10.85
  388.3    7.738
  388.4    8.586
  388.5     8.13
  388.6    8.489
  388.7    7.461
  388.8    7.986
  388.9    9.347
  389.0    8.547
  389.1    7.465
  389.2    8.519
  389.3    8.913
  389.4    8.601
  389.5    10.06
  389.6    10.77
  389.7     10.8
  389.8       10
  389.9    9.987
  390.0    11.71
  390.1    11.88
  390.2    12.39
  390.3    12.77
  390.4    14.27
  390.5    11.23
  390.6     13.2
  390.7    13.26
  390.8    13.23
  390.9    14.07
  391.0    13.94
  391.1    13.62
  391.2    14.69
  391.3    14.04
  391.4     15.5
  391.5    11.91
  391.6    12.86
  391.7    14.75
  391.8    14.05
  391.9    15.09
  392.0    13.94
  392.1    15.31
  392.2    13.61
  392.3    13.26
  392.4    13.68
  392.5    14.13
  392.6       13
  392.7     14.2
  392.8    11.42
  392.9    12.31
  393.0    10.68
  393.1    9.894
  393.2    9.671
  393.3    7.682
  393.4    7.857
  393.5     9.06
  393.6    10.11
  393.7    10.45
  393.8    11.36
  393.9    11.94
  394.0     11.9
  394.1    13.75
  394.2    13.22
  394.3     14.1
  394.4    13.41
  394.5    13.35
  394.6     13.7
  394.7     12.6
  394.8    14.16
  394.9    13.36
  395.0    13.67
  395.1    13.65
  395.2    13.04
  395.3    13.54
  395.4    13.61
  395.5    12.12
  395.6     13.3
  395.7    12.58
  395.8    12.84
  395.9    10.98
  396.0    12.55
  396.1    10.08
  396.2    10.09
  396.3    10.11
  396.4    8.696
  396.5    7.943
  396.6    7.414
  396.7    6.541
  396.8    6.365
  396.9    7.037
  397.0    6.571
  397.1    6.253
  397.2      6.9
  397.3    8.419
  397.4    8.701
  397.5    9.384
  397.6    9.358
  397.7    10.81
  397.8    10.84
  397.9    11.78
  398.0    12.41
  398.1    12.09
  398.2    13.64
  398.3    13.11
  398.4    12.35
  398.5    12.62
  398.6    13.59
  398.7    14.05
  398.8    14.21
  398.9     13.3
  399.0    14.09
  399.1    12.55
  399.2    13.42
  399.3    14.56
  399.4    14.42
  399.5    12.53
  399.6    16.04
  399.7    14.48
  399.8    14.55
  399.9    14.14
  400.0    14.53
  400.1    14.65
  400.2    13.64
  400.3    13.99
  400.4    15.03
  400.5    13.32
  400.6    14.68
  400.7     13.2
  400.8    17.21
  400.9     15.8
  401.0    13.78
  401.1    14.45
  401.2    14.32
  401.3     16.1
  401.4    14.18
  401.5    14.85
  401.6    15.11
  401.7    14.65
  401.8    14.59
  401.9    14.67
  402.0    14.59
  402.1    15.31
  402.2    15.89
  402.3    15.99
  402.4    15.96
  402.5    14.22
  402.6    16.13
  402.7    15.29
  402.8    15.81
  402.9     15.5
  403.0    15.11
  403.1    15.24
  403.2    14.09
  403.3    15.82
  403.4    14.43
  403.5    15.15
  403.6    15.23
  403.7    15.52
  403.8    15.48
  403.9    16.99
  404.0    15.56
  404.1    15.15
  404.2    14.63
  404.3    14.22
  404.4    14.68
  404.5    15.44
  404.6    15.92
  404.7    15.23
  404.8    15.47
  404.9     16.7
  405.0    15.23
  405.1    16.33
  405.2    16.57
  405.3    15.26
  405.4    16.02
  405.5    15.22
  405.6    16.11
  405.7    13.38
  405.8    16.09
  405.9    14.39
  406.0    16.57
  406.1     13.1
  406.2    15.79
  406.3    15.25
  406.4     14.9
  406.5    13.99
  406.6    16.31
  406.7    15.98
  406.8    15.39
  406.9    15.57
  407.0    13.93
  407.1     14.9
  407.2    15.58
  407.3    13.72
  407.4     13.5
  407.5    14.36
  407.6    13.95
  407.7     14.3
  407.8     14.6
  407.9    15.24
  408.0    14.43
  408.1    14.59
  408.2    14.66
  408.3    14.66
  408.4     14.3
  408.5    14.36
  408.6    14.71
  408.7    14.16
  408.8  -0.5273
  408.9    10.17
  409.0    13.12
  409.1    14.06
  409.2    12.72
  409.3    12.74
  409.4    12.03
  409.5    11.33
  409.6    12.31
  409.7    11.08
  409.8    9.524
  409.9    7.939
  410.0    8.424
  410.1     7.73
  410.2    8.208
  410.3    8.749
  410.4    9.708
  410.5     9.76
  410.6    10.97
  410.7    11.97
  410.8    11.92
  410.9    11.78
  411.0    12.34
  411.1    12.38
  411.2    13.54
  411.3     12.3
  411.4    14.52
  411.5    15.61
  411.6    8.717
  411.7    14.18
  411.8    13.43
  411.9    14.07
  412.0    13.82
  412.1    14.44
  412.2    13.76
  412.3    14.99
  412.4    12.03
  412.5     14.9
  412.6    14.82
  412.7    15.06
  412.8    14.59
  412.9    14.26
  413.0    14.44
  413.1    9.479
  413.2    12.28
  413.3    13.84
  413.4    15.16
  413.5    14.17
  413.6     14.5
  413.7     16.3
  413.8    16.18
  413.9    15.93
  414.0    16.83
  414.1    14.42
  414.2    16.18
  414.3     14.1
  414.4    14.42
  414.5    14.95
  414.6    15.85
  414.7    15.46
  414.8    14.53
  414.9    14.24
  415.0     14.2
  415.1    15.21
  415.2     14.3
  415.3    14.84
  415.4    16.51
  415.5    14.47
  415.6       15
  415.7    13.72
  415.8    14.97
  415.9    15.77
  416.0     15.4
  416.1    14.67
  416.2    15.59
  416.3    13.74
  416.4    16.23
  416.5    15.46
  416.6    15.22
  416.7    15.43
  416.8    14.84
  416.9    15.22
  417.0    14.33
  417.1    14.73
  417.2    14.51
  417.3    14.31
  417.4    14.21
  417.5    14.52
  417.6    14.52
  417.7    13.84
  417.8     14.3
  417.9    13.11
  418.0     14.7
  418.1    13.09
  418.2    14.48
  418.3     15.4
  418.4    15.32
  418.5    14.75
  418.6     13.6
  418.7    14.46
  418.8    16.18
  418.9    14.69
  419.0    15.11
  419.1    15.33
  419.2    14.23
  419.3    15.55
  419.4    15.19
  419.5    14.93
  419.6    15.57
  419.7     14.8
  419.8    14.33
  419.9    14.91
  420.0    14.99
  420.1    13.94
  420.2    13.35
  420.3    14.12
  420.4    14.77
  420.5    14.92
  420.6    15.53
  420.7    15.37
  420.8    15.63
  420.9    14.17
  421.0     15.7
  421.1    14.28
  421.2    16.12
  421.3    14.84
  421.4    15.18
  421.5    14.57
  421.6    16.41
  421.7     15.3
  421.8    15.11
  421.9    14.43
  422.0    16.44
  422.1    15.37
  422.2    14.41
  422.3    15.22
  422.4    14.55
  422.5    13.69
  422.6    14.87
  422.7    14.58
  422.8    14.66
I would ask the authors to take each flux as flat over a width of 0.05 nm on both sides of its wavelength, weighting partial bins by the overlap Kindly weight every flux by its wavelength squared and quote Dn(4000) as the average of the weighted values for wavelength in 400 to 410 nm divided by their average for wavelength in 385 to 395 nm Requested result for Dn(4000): 1.3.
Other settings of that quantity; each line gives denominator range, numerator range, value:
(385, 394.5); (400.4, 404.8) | 1.35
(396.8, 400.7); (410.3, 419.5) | 1.26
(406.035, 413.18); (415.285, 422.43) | 1.20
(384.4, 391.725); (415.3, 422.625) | 1.47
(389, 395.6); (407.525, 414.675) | 1.16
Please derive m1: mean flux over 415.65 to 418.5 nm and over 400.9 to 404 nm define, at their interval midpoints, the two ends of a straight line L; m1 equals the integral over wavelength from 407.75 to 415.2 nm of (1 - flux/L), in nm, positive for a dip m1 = 0.895 nm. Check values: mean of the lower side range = 15.2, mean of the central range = 13.1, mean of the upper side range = 14.7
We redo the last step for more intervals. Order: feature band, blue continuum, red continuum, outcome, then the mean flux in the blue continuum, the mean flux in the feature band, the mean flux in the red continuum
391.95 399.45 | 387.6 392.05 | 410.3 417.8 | 0.241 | 11.4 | 11.6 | 14.1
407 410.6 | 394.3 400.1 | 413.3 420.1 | 0.388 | 11.8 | 12.2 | 14.9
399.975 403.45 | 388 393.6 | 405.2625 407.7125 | -0.259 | 11.5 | 14.9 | 15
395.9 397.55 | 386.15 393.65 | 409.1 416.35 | 0.514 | 11.7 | 8.4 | 13.4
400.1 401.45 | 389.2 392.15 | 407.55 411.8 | -0.256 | 12.6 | 14.6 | 12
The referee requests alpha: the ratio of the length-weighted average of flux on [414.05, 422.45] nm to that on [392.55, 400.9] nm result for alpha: 1.24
